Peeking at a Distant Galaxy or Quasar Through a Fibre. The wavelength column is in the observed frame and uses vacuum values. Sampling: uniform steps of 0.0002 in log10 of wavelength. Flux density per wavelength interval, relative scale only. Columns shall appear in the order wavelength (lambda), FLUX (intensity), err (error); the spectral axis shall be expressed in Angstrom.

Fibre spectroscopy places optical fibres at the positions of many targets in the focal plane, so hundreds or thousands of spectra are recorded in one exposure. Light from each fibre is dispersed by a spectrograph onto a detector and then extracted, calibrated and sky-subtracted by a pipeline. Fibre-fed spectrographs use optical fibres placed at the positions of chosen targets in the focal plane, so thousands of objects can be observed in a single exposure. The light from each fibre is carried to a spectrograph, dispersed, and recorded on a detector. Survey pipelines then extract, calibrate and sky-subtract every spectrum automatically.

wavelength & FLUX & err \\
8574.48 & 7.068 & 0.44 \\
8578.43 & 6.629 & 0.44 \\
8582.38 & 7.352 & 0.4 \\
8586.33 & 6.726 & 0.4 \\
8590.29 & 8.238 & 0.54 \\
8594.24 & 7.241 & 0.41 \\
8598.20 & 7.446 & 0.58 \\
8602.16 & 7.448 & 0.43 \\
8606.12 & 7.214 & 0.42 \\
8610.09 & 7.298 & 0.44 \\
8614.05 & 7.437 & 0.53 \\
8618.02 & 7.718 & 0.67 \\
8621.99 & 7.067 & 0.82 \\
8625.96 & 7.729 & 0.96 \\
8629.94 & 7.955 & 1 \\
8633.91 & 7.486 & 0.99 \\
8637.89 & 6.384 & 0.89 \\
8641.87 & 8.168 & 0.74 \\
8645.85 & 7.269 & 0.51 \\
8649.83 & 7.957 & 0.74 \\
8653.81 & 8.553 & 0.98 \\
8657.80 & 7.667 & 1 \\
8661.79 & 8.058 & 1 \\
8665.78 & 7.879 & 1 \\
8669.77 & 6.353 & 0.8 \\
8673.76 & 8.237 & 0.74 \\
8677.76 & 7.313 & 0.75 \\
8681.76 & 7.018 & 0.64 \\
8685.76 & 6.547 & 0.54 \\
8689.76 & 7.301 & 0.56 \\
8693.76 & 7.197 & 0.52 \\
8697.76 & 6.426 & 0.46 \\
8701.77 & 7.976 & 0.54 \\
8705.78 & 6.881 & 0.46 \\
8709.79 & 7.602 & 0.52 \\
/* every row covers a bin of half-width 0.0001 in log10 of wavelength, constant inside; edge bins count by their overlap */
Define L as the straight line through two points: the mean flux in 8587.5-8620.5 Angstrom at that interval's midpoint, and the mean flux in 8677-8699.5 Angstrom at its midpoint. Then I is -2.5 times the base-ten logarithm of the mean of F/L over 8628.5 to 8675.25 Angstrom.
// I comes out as -0.07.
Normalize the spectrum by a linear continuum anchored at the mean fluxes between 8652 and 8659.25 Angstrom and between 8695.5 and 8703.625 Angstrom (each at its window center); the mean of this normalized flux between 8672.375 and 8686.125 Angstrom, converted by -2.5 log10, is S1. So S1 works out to 0.04 mag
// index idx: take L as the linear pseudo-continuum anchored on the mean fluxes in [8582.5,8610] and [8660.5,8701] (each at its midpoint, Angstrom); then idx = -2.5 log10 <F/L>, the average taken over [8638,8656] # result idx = -0.08 mag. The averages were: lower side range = 7.38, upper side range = 7.24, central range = 7.82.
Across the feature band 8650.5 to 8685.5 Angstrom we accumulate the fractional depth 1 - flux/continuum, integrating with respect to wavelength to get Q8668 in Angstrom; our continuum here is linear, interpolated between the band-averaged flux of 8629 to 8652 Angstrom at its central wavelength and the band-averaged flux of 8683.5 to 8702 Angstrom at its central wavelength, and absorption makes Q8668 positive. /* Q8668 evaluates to -1.6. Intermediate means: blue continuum 7.53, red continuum 7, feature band 7.59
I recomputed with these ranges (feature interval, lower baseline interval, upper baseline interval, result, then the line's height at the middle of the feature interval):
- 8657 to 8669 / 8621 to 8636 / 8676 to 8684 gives -0.06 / 7.29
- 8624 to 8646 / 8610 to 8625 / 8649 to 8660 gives 0.03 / 7.72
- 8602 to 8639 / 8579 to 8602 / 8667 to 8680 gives -0.01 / 7.35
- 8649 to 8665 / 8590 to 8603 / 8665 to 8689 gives -0.11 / 7.28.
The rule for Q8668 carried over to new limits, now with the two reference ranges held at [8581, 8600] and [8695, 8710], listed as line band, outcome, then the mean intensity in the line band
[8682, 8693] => 0.4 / 6.97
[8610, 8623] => -0.1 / 7.42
